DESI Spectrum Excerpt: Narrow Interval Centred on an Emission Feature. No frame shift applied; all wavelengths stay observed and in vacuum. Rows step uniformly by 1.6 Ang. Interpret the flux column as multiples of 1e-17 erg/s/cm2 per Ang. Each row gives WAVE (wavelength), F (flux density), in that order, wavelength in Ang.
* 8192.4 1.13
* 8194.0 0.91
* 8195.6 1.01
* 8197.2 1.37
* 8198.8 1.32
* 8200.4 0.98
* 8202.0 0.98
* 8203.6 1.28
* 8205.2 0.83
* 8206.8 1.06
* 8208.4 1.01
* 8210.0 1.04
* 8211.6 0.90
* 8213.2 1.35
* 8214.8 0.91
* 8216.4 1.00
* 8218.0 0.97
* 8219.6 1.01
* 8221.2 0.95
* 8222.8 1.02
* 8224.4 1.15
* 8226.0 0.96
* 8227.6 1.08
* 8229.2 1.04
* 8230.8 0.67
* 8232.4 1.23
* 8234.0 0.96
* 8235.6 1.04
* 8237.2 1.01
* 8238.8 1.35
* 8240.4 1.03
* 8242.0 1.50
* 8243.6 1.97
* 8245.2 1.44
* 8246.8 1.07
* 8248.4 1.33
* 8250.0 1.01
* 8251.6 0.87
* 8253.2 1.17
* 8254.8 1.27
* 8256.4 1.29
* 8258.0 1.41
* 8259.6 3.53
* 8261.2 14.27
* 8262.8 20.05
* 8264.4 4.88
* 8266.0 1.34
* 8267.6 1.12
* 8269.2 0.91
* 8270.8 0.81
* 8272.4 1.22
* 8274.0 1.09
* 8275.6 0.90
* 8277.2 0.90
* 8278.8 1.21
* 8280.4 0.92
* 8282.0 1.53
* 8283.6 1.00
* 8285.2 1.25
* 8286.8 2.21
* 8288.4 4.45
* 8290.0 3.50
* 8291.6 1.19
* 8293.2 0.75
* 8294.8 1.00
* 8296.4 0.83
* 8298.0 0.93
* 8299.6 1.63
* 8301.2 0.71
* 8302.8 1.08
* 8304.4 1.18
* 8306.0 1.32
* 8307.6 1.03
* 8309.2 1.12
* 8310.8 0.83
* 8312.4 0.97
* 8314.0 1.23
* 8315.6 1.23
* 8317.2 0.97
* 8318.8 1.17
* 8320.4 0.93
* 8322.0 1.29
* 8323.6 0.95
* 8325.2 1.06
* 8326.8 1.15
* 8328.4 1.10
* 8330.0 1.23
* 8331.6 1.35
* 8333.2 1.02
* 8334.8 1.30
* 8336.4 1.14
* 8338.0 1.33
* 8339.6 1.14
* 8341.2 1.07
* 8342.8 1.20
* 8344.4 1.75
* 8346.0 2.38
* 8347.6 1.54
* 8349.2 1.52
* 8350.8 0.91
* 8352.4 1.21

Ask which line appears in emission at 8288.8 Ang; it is [N II] 6583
